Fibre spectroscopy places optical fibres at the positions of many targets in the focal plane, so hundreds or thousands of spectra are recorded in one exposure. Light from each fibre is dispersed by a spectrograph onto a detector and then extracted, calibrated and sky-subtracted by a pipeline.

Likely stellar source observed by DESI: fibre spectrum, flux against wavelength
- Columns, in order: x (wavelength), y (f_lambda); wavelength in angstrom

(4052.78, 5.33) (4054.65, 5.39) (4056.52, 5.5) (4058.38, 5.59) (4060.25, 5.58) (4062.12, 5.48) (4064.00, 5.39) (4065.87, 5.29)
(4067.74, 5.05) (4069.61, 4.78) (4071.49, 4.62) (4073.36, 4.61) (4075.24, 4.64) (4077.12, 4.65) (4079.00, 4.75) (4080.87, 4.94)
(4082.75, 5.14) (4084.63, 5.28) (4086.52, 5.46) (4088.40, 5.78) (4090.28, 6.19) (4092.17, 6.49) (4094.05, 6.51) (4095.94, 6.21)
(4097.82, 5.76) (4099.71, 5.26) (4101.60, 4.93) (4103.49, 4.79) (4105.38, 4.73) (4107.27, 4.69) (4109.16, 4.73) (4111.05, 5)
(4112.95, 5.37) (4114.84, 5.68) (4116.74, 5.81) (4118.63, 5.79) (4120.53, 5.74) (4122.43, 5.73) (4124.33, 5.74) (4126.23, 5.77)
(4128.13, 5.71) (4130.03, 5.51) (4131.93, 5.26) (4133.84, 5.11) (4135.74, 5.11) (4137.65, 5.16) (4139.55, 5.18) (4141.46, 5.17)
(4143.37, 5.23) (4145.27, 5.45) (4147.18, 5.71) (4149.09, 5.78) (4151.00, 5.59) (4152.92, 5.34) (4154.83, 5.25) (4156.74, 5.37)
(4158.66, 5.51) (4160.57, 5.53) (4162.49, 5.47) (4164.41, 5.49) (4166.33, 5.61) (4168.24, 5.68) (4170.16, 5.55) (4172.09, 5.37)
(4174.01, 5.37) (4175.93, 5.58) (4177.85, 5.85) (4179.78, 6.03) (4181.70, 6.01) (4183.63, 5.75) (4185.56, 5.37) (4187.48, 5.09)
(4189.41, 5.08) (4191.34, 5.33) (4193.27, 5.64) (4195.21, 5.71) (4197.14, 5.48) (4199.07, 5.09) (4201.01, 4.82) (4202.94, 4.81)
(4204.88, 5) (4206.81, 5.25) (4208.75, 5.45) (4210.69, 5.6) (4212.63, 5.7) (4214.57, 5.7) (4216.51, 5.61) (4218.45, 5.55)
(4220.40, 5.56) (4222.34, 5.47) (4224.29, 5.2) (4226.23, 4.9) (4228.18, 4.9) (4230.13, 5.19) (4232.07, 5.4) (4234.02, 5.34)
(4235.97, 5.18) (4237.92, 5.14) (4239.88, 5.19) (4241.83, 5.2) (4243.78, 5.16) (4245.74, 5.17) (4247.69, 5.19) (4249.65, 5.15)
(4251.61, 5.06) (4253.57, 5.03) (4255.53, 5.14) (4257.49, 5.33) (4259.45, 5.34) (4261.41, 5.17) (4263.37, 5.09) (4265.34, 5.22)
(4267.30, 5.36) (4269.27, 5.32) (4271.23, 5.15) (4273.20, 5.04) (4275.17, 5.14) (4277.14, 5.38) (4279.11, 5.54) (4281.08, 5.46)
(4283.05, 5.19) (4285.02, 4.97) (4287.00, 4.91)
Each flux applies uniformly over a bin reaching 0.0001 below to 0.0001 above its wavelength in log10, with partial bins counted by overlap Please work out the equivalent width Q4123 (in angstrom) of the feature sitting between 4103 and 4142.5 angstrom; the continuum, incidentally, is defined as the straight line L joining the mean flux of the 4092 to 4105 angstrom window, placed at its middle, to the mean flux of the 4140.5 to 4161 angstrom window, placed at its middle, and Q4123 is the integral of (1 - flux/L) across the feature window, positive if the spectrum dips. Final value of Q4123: 1.5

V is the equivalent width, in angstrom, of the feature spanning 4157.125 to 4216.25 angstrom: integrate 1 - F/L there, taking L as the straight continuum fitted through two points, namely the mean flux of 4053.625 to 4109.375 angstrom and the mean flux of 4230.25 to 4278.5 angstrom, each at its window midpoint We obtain -2.6 angstrom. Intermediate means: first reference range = 5.28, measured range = 5.46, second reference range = 5.21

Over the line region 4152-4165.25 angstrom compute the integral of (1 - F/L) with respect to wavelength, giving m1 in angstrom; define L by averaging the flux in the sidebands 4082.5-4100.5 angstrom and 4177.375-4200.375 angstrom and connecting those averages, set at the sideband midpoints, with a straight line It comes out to 0.46 angstrom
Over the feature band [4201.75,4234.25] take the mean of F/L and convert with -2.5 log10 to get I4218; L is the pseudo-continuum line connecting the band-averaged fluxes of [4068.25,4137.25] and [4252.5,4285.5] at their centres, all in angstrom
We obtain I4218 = -0.013 mag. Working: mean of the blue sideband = 5.34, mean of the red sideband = 5.23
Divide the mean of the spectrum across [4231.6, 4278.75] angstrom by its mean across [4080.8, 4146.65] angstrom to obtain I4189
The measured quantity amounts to 0.96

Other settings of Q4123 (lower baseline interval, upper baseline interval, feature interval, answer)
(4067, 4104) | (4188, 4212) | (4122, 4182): -2.4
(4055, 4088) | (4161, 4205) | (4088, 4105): -1.8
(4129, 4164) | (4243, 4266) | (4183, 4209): 0.1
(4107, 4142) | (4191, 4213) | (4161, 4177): -0.5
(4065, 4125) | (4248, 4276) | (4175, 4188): -1.1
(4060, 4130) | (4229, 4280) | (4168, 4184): -1.2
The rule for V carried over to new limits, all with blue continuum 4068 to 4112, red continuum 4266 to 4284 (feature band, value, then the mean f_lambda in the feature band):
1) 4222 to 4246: 0.41 angstrom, 5.18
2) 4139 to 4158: -0.64 angstrom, 5.41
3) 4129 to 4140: 0.01 angstrom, 5.23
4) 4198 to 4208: 0.47 angstrom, 5.01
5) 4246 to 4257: 0.31 angstrom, 5.13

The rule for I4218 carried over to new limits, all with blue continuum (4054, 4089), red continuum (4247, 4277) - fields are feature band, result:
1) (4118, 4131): -0.11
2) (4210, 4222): -0.09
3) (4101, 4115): 0.04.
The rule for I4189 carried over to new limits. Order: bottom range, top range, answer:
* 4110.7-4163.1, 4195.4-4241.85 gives 0.97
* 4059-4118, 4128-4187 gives 1.04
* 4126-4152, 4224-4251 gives 0.96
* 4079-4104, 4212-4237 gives 0.96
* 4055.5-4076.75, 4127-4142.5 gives 1.03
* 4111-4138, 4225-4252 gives 0.93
